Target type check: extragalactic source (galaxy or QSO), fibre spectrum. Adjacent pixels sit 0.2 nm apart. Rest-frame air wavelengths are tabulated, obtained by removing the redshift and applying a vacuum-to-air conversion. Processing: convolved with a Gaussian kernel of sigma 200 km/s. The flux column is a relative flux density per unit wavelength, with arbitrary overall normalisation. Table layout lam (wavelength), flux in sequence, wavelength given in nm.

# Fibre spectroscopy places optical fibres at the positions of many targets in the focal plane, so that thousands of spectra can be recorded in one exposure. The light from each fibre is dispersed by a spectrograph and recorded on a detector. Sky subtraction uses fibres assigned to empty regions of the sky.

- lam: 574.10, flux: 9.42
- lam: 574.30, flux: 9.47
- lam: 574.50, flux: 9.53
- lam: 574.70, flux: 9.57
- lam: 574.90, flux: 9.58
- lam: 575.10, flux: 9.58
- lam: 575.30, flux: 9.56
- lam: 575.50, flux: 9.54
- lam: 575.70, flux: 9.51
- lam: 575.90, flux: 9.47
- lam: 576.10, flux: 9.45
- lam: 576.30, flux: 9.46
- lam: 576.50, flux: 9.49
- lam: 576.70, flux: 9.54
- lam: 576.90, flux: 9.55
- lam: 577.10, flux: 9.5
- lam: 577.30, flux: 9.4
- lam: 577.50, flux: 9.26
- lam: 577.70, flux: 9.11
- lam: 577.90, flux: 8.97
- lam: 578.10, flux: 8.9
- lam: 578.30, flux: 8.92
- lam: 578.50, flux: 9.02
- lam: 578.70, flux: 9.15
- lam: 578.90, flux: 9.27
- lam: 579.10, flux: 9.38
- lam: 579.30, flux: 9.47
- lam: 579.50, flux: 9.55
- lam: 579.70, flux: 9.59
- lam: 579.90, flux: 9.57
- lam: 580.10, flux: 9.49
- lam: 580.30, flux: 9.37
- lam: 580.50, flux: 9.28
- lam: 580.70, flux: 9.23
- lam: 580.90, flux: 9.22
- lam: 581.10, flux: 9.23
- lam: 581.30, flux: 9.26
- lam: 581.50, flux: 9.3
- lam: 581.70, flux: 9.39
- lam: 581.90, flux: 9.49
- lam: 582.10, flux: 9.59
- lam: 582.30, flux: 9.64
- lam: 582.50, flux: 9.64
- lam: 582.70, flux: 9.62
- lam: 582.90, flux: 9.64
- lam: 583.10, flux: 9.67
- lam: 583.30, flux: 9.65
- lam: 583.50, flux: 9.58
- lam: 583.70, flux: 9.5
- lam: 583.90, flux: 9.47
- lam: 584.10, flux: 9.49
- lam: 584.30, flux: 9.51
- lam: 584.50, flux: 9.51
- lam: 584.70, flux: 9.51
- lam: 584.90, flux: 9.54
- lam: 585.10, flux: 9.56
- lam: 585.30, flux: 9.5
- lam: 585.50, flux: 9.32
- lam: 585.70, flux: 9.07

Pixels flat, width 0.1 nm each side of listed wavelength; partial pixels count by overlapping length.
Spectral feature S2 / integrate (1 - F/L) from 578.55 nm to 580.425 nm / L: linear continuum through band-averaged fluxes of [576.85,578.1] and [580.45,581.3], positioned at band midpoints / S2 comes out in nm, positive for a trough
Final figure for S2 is -0.03 nm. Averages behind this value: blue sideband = 9.26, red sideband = 9.24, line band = 9.41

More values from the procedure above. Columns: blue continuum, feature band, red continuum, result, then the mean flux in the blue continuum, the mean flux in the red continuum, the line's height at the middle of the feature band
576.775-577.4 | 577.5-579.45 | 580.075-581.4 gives 0.05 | 9.49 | 9.29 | 9.41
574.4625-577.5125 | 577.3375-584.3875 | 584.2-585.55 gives 0.09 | 9.51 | 9.5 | 9.5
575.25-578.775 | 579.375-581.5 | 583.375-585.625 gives 0.01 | 9.32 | 9.5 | 9.4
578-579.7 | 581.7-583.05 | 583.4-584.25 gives -0.02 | 9.23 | 9.51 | 9.43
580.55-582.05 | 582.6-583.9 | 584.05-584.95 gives -0.02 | 9.31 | 9.51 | 9.43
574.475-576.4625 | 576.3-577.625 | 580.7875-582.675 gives 0.01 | 9.52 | 9.42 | 9.5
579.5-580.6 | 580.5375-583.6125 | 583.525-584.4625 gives 0.00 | 9.47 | 9.5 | 9.48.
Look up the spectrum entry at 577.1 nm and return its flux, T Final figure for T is 9.5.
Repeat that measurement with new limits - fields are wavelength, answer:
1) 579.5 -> 9.55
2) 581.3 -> 9.26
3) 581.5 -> 9.3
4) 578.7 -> 9.15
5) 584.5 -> 9.51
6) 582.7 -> 9.62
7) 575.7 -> 9.51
